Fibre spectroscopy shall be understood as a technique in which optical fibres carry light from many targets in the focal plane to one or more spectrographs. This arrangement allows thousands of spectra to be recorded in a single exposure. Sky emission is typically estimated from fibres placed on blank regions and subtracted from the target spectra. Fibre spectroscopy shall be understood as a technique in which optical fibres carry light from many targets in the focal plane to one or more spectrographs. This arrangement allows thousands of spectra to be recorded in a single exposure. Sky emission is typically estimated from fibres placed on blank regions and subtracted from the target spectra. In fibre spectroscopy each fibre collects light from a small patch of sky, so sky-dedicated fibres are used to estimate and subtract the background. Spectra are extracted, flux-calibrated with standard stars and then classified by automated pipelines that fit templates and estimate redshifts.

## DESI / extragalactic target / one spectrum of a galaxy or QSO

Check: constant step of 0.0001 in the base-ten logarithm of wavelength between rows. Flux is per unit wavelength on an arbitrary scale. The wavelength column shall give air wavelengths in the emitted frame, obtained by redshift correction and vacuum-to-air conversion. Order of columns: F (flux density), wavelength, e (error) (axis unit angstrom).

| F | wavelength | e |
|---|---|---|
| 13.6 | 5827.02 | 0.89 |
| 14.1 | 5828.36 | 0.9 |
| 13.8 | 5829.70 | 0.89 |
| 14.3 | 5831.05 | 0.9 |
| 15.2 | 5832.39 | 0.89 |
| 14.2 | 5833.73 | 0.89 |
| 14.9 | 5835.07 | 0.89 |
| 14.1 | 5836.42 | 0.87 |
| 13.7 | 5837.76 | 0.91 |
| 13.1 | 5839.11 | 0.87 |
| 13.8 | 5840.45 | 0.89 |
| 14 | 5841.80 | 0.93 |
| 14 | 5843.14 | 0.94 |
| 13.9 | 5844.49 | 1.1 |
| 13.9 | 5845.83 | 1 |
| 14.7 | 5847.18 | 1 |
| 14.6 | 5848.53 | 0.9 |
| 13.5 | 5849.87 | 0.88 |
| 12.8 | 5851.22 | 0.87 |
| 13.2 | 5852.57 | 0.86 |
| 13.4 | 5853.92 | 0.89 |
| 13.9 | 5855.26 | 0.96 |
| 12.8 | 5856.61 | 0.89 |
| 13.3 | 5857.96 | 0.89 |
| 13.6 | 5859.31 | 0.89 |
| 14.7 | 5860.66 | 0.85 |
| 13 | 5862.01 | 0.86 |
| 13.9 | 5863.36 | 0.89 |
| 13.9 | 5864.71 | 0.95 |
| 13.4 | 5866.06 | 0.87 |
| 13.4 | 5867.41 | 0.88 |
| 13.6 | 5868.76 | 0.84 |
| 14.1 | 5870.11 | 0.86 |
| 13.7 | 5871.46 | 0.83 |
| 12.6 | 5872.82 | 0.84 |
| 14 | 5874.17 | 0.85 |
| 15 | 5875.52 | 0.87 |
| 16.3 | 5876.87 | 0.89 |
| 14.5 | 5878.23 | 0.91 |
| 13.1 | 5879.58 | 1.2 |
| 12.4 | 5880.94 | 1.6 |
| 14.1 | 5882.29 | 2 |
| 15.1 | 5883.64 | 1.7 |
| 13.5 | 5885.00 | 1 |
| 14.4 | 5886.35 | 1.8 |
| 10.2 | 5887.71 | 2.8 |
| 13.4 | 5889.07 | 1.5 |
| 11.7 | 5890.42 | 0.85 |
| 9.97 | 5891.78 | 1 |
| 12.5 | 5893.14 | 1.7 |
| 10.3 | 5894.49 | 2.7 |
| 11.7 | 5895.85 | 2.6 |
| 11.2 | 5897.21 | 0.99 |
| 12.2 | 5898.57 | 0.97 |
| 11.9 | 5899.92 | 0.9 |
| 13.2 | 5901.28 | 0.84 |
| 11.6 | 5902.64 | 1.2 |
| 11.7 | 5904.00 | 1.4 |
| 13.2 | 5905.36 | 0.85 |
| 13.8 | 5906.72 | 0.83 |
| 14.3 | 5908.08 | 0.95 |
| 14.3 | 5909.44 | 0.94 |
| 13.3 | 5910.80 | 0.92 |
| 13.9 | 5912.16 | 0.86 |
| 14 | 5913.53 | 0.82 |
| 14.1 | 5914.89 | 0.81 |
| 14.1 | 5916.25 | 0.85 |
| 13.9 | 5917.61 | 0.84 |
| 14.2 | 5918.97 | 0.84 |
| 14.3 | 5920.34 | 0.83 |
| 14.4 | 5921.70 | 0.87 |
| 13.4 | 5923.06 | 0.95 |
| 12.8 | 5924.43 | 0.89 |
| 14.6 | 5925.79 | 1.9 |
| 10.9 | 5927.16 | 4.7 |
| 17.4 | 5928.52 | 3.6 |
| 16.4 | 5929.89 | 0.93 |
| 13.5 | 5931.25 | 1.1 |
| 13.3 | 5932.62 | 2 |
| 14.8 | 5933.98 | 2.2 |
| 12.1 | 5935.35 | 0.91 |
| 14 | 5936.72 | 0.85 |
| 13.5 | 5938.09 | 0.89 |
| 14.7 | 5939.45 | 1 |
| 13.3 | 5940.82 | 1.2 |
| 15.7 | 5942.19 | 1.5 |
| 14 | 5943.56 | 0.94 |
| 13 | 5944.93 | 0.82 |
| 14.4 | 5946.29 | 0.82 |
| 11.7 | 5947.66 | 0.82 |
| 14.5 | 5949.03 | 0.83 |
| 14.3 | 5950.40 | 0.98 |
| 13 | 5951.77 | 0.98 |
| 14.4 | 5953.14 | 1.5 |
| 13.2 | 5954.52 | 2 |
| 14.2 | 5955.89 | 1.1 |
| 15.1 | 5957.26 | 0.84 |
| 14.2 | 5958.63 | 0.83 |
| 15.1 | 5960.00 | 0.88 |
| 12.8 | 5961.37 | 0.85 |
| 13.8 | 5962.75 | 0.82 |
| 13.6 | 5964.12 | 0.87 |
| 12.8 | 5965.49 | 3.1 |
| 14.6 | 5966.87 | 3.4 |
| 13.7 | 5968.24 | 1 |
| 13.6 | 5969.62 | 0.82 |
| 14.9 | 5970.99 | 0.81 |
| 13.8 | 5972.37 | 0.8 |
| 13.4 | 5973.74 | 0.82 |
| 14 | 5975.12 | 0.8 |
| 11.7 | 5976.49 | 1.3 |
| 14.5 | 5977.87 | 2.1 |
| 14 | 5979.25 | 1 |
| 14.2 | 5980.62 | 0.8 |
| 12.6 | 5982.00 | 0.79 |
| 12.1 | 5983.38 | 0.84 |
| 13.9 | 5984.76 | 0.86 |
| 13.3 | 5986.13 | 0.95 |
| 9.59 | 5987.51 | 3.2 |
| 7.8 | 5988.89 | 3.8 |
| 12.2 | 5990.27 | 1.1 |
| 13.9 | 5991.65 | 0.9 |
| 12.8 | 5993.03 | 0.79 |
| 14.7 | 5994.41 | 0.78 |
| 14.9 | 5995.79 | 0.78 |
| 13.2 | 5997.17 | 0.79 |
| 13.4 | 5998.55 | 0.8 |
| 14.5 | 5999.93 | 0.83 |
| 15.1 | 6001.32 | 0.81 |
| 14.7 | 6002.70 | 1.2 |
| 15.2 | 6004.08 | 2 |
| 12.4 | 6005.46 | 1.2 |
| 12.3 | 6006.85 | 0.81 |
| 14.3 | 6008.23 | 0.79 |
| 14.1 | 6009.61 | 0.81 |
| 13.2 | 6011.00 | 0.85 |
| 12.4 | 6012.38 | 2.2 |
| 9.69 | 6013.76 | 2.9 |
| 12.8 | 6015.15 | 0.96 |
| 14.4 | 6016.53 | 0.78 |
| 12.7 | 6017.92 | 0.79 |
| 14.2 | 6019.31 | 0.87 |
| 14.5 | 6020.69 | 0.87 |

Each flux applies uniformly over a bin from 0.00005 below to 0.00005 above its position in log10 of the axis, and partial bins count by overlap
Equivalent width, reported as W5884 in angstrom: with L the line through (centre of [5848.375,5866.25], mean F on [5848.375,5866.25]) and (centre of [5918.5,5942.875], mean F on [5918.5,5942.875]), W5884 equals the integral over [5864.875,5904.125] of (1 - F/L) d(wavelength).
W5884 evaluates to 2.24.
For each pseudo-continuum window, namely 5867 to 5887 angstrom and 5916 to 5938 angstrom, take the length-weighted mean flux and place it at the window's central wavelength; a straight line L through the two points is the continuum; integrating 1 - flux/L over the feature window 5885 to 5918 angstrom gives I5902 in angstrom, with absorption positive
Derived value 3.0 angstrom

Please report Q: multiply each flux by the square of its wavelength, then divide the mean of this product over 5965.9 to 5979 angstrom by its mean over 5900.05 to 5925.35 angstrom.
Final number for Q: 1.04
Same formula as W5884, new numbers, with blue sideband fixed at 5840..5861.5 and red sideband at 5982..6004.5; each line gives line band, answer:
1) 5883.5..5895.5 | 1.2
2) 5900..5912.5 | 0.3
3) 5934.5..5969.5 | -1.3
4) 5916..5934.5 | -1.0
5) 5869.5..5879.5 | -0.4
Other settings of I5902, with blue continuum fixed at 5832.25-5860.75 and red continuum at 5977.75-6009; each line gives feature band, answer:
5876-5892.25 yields 0.48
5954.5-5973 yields -0.83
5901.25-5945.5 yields -0.93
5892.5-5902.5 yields 1.32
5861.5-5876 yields 0.07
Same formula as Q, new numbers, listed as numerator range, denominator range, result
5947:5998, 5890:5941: 1.03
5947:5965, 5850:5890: 1.05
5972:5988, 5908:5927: 0.97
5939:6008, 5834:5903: 1.05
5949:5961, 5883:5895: 1.17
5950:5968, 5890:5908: 1.18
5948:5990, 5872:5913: 1.06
